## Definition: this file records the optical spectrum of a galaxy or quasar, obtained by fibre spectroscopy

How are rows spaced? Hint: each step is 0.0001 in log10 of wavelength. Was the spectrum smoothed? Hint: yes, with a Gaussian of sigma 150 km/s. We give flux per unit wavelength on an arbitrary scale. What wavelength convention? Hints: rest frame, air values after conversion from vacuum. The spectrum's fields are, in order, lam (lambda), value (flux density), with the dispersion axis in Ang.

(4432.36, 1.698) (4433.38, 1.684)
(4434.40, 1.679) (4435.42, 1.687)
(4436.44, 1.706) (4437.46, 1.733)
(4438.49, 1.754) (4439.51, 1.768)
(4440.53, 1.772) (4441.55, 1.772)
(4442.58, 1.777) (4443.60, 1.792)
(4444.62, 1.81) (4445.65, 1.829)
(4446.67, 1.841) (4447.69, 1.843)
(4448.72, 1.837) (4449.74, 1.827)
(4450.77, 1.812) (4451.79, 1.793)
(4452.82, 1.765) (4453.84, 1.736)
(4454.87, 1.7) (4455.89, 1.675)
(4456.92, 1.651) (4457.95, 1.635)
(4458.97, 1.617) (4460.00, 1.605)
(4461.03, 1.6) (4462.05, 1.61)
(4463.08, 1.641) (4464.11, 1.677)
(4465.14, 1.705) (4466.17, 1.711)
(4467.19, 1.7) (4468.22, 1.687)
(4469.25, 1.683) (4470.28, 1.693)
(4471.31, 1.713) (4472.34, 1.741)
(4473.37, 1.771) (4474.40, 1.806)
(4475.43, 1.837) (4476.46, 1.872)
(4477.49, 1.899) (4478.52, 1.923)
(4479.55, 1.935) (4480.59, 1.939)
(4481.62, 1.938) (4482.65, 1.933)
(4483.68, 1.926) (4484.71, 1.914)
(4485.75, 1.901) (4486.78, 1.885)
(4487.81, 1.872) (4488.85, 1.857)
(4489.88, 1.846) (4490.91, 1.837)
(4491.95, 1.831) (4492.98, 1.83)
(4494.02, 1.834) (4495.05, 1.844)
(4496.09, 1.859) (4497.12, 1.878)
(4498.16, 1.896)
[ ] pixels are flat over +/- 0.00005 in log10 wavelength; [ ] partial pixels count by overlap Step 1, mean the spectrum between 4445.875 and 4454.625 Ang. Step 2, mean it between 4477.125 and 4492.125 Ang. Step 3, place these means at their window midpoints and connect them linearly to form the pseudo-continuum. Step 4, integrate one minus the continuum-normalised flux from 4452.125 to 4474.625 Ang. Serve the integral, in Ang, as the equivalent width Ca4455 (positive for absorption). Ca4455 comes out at 1.9 Ang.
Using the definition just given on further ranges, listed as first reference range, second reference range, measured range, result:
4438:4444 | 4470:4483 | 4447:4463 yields 0.8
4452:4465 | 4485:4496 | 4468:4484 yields -0.6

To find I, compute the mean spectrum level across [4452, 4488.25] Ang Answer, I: 1.77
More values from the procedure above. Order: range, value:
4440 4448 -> 1.8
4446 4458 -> 1.77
